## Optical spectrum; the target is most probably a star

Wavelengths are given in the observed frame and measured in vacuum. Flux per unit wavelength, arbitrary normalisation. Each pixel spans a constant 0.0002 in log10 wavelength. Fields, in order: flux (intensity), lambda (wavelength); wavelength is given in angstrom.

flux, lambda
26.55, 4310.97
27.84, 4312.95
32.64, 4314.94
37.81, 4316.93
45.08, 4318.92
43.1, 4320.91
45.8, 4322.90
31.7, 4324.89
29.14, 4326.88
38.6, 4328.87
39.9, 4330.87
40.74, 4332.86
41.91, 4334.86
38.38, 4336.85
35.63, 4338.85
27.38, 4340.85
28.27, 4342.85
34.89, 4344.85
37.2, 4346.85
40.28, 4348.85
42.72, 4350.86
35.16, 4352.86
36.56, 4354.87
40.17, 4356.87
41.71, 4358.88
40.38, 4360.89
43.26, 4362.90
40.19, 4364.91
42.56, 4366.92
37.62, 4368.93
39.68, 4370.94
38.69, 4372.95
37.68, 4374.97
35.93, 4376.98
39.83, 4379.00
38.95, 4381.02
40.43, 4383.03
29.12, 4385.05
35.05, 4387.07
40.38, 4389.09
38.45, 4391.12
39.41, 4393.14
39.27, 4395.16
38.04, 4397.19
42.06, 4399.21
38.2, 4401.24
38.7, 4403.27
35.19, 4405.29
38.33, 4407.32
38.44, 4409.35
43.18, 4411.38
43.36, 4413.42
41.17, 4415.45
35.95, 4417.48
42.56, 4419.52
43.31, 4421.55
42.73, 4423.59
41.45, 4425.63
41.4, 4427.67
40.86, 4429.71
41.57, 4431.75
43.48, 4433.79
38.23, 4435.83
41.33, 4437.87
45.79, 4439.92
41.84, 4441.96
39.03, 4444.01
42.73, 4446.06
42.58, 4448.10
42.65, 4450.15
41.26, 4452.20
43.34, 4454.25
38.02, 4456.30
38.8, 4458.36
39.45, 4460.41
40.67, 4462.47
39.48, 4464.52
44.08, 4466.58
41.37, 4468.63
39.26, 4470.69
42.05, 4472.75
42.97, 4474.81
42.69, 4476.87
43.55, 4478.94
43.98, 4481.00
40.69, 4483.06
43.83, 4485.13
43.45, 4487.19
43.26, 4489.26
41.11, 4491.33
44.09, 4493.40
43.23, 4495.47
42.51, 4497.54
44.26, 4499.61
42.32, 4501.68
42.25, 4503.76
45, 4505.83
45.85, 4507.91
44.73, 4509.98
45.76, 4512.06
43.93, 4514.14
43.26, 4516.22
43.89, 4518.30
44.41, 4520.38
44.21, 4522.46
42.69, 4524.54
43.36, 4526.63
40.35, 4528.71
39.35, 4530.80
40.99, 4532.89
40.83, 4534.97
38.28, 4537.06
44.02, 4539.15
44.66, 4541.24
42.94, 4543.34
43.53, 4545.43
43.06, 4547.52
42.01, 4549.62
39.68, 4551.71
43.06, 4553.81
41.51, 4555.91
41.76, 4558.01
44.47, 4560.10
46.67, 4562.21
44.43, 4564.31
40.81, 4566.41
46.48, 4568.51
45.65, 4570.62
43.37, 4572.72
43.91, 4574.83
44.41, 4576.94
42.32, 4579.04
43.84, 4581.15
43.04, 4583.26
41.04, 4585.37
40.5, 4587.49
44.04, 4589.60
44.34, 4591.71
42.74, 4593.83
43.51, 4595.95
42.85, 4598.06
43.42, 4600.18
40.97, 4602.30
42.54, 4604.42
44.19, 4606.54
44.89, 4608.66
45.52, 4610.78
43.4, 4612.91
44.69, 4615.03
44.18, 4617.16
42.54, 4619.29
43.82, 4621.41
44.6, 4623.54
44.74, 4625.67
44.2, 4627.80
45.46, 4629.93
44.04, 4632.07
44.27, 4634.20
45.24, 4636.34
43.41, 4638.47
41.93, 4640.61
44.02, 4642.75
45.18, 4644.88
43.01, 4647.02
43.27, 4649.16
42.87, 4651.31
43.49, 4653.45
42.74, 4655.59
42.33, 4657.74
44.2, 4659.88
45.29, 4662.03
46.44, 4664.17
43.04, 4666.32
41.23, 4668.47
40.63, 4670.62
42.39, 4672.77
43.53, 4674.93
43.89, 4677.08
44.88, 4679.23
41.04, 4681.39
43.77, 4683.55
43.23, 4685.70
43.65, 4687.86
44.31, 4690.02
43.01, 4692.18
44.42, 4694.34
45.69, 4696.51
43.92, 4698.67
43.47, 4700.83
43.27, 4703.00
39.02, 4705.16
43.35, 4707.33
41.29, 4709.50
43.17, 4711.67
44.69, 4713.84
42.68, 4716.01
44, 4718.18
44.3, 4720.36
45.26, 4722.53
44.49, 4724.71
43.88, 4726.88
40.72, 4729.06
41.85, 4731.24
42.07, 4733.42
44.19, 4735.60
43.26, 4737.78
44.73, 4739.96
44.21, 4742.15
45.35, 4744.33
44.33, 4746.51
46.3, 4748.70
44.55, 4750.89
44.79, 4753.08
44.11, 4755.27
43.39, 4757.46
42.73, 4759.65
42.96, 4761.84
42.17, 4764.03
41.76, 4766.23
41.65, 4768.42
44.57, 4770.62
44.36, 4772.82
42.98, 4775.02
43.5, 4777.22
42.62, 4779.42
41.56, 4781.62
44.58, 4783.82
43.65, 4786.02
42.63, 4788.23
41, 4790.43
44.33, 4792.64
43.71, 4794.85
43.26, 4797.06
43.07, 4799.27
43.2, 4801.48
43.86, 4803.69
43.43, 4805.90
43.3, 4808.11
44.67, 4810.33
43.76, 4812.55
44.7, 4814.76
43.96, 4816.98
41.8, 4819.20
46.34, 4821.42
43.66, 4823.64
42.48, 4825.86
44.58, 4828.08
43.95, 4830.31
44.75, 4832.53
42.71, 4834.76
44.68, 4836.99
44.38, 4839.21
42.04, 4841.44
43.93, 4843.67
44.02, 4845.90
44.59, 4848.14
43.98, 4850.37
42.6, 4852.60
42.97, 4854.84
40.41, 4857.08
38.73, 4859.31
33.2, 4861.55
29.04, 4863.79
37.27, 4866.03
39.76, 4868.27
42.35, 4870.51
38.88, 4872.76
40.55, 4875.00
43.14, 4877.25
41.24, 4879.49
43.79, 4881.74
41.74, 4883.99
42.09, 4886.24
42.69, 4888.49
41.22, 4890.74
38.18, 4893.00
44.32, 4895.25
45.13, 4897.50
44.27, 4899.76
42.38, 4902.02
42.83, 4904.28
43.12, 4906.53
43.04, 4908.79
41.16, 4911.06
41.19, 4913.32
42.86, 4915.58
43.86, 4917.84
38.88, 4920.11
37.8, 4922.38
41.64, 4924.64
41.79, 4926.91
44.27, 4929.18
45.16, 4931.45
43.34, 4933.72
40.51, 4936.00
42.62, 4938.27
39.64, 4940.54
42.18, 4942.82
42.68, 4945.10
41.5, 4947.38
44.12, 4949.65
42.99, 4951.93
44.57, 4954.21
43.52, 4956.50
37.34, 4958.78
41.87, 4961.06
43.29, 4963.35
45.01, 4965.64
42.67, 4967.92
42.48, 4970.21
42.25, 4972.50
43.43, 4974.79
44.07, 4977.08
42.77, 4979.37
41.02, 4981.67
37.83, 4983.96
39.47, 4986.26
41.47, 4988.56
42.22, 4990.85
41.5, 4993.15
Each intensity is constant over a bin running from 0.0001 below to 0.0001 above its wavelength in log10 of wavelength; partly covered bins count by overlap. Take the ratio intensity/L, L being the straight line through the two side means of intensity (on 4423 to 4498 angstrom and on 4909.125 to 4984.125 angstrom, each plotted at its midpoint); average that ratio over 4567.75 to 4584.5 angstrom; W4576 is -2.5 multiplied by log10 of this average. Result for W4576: -0.05 mag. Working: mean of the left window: 41.9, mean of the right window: 42.2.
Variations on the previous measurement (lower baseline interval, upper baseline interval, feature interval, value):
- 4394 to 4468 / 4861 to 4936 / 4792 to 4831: -0.065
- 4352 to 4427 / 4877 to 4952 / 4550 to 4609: -0.074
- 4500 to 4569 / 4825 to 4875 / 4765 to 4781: -0.031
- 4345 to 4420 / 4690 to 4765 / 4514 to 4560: -0.034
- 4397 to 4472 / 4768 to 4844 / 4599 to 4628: -0.042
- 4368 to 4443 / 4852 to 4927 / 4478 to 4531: -0.089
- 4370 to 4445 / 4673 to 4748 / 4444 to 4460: -0.023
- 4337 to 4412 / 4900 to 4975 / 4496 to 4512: -0.129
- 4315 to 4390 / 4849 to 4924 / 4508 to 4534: -0.110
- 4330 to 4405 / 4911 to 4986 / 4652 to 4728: -0.079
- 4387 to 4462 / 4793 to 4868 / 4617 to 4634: -0.068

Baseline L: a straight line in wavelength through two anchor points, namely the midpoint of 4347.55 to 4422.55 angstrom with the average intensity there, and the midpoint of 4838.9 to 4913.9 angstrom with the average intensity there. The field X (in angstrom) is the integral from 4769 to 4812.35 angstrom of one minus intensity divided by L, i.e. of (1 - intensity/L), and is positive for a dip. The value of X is -2.4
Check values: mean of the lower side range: 39.2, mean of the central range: 43.4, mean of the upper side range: 41.4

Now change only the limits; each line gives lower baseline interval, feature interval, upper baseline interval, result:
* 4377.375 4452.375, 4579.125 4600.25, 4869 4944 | -1.1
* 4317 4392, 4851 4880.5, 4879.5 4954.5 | 1.8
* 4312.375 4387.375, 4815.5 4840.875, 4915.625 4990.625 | -1.7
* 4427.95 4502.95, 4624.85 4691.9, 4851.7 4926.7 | -3.4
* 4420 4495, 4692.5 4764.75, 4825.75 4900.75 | -3.1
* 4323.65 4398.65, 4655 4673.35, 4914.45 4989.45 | -1.5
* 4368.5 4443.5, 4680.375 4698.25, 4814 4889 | -1.1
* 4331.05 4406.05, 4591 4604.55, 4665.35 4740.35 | -0.4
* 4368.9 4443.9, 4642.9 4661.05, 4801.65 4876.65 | -1.0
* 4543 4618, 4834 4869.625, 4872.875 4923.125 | 1.1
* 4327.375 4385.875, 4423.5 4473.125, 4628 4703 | -2.0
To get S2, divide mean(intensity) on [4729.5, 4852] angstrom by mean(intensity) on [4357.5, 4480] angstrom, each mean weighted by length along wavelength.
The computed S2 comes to 1.08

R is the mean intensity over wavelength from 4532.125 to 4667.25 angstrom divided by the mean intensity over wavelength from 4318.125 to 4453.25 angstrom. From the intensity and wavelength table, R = 1.10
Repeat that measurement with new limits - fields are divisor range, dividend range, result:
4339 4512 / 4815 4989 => 1.04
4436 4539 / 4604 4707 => 1.03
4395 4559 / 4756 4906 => 1.02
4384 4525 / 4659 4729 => 1.05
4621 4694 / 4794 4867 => 0.97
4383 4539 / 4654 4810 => 1.05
